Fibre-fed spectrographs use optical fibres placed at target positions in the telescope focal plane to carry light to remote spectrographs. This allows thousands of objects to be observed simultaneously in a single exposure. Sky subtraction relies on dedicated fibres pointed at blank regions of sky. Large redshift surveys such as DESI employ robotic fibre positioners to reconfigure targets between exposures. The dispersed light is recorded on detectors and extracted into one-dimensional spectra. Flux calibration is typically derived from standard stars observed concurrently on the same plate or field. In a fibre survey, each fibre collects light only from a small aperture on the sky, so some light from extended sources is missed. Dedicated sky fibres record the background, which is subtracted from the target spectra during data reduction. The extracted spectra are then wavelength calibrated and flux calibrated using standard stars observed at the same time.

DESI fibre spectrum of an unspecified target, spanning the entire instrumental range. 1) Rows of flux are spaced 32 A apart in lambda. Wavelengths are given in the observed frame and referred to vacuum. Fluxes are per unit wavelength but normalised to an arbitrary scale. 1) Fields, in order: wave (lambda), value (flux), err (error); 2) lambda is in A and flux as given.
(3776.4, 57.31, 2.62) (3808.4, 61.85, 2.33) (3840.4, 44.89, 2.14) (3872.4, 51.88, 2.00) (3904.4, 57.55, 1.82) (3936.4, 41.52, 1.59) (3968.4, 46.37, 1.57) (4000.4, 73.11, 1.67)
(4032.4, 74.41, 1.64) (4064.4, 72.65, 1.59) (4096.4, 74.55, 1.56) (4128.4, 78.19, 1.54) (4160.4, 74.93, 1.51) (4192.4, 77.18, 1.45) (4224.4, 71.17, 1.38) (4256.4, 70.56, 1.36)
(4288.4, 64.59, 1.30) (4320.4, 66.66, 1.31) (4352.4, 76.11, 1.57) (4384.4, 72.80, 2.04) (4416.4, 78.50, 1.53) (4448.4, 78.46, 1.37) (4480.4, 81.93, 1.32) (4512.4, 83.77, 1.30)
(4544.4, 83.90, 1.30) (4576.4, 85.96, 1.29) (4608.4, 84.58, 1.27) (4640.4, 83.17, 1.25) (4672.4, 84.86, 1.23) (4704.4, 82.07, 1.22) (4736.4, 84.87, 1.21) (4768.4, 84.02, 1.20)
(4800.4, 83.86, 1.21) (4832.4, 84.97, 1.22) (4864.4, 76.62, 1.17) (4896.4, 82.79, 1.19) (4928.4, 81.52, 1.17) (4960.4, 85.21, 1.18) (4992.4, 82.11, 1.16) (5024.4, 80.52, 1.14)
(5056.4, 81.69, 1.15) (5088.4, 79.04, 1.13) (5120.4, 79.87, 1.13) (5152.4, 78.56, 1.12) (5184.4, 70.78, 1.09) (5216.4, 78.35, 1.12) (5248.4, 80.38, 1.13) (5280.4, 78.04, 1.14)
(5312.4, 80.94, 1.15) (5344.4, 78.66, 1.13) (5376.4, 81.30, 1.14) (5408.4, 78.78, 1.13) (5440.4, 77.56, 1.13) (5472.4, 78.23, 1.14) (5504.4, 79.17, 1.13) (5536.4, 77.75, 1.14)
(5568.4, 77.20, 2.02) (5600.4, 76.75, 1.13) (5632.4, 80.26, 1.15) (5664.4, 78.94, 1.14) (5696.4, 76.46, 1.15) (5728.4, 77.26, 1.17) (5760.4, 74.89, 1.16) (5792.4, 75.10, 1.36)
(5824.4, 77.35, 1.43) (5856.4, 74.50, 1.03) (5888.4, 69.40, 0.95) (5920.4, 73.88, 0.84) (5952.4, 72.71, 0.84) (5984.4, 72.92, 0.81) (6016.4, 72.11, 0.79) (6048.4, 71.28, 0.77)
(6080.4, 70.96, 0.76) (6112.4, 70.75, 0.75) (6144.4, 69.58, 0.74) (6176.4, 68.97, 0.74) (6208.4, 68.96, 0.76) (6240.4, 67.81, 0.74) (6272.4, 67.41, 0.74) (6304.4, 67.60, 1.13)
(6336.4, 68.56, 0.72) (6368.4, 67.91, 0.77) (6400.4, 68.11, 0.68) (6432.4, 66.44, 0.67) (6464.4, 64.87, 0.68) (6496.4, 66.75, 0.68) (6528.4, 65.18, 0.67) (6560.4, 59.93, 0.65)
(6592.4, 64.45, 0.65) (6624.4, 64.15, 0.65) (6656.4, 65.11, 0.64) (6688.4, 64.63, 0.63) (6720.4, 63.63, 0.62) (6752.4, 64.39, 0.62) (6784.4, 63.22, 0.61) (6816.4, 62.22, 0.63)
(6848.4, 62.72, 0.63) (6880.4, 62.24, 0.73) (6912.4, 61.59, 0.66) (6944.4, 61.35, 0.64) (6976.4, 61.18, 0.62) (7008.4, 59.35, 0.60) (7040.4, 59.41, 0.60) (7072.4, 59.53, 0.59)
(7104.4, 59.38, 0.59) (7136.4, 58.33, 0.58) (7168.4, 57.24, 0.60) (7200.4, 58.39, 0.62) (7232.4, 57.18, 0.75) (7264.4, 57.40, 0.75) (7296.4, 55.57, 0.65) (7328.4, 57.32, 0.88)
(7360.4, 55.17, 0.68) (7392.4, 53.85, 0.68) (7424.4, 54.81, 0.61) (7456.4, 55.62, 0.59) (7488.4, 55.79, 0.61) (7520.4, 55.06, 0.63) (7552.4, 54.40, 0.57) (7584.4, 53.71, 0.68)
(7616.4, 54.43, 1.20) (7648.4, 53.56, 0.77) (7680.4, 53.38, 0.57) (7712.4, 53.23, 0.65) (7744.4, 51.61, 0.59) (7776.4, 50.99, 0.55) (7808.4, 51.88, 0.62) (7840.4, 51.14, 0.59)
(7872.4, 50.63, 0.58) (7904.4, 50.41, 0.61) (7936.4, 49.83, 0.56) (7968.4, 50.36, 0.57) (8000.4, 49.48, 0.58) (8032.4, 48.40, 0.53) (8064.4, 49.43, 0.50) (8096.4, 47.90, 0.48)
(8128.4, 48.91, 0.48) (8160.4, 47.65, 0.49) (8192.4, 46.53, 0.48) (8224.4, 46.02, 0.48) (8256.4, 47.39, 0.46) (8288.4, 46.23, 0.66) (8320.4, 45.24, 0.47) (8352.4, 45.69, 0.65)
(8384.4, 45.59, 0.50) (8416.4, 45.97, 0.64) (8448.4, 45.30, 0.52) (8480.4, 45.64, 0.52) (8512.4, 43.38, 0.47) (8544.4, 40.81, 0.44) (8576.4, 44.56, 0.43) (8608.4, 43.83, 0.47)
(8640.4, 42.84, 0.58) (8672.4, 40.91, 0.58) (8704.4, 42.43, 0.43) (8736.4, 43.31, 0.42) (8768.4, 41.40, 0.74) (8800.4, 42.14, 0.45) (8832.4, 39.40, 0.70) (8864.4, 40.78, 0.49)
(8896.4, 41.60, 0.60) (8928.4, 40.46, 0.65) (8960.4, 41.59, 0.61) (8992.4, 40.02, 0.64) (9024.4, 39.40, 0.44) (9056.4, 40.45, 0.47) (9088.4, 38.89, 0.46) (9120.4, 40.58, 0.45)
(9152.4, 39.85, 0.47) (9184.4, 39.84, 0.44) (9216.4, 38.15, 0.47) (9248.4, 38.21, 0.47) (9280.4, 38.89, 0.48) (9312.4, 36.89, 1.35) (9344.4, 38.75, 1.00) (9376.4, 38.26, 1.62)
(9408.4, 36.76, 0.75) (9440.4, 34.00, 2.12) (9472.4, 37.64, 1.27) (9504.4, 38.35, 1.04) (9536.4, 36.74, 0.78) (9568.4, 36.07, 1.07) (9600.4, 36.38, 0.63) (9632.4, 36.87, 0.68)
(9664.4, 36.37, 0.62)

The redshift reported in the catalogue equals 0.00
